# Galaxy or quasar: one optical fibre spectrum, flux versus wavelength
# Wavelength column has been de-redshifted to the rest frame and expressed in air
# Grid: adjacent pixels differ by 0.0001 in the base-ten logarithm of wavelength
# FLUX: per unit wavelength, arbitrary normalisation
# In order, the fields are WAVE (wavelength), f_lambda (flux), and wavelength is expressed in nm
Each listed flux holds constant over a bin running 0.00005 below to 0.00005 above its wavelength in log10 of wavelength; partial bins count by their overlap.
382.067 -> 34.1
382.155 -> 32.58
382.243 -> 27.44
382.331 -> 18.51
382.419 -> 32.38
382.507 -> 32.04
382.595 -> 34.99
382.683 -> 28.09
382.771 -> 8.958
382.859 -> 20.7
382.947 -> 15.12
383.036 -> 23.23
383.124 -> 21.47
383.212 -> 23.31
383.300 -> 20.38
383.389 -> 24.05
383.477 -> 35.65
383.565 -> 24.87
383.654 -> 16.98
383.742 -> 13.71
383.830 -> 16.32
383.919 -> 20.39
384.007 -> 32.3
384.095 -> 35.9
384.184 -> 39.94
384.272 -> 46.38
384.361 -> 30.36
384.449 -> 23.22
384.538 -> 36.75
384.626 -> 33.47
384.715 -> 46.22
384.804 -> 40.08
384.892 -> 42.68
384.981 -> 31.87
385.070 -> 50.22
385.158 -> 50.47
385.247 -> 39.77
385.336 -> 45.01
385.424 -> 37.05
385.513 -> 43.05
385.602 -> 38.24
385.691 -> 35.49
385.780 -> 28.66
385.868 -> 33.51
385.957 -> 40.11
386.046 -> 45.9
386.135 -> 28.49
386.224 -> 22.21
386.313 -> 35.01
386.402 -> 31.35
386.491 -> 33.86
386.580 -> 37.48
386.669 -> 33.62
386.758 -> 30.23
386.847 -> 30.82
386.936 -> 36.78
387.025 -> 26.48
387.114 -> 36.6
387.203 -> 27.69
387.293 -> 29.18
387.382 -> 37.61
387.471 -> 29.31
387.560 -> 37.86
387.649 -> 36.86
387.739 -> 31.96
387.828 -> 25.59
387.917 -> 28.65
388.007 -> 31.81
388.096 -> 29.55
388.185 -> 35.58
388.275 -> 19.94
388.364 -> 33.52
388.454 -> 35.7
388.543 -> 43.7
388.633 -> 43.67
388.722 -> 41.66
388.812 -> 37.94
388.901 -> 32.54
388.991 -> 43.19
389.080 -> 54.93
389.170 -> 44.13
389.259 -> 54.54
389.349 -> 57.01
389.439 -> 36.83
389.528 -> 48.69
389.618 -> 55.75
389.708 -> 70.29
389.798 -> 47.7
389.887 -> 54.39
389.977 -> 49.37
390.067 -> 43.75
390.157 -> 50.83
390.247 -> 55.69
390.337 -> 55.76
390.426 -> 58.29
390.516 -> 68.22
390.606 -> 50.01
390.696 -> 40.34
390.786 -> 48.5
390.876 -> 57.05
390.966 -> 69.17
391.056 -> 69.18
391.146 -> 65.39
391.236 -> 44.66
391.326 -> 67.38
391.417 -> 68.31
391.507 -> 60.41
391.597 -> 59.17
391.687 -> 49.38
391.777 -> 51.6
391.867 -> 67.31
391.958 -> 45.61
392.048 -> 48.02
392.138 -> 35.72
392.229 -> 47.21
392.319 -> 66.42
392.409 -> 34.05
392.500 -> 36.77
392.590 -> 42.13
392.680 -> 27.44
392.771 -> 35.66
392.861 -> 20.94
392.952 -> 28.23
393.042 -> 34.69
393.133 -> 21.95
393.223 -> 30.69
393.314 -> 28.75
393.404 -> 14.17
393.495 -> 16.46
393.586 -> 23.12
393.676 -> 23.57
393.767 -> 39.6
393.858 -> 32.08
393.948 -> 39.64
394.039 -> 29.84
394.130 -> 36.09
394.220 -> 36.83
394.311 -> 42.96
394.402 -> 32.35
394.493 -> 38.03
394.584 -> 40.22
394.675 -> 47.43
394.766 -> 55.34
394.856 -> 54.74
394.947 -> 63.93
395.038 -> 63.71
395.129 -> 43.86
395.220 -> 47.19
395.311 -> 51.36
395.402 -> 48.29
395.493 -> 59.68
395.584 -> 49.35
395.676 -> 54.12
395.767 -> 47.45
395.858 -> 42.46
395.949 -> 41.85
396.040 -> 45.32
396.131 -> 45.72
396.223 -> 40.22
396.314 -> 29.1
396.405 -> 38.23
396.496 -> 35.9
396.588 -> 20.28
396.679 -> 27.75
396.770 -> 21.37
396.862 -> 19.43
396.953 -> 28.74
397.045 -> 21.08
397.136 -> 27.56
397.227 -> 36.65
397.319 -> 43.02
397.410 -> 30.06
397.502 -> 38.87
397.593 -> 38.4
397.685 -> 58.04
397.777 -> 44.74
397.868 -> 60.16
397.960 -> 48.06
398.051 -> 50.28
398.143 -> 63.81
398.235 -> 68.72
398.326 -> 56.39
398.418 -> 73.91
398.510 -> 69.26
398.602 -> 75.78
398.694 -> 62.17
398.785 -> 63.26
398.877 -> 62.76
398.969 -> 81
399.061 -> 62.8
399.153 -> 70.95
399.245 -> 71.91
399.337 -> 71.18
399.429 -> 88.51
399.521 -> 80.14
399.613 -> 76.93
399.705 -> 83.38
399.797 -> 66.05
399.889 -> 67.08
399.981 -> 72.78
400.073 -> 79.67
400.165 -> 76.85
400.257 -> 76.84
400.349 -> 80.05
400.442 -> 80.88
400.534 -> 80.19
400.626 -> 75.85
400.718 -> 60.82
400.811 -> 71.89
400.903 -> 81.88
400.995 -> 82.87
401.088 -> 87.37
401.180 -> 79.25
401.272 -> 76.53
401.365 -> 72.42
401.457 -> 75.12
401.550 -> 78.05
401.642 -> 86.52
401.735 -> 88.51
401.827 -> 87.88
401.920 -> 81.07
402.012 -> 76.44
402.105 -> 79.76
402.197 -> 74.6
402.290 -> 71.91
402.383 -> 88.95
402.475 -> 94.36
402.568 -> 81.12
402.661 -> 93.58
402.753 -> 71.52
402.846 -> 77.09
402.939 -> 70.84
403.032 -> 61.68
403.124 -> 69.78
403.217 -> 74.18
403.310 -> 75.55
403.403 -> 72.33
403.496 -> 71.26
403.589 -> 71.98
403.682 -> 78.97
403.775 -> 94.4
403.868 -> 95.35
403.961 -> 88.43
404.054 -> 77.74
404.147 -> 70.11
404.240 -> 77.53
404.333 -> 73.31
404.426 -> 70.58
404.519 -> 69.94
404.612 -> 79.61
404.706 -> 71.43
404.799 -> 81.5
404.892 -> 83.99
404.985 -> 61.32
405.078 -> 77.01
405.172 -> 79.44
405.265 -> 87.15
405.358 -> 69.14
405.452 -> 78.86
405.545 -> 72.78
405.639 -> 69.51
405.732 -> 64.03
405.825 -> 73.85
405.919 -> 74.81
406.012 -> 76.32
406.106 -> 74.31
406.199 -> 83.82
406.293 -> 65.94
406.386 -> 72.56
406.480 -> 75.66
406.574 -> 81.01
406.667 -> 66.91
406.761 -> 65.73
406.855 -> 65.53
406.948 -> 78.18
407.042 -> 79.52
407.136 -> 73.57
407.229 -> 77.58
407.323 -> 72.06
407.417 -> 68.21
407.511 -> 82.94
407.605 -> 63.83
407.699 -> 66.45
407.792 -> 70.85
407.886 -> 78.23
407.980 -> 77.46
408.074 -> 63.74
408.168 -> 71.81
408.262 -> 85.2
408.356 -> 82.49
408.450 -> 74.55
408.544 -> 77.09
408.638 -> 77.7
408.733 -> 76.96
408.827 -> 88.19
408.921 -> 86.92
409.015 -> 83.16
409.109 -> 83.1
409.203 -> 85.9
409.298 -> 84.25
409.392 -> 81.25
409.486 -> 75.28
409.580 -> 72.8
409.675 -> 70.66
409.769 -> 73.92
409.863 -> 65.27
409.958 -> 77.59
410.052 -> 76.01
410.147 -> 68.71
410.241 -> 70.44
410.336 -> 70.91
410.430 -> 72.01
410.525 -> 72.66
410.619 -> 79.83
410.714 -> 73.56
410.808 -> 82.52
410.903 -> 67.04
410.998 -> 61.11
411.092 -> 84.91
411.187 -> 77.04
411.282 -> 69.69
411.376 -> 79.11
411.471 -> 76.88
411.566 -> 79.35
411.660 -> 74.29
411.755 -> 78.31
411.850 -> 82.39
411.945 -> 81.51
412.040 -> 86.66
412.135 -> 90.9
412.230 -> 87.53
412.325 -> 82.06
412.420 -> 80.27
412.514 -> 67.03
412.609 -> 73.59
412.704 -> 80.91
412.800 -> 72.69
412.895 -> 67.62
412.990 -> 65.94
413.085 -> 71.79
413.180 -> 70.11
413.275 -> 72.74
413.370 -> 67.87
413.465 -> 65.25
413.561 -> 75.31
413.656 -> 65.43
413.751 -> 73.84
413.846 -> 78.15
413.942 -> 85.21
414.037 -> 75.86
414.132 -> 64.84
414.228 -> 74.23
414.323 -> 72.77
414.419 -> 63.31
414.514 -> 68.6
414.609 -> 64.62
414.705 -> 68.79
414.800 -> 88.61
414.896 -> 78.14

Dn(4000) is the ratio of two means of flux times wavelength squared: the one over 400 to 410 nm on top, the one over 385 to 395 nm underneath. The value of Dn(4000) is 1.99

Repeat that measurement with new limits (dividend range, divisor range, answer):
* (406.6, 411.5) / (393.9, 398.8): 1.77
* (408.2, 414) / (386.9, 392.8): 1.86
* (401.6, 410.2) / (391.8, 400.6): 1.64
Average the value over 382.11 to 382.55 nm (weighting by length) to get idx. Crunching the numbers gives 28.6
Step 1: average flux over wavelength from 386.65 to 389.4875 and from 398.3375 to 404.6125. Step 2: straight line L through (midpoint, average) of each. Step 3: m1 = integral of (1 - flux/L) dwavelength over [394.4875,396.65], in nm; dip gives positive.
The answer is 0.461 nm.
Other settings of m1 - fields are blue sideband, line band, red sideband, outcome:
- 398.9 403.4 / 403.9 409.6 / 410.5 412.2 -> 0.13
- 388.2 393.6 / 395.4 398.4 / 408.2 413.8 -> 0.70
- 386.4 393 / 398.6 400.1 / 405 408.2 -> -0.29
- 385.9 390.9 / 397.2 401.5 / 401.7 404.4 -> 0.12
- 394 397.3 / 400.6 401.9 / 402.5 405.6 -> -0.29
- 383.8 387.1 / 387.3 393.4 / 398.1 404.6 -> 0.40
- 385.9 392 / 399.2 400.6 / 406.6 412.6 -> -0.36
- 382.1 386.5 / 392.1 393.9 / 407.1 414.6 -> 0.54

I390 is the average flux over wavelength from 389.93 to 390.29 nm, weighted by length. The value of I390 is 49.8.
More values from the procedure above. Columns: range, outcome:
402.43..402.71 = 89.5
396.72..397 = 23.2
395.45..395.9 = 50.6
